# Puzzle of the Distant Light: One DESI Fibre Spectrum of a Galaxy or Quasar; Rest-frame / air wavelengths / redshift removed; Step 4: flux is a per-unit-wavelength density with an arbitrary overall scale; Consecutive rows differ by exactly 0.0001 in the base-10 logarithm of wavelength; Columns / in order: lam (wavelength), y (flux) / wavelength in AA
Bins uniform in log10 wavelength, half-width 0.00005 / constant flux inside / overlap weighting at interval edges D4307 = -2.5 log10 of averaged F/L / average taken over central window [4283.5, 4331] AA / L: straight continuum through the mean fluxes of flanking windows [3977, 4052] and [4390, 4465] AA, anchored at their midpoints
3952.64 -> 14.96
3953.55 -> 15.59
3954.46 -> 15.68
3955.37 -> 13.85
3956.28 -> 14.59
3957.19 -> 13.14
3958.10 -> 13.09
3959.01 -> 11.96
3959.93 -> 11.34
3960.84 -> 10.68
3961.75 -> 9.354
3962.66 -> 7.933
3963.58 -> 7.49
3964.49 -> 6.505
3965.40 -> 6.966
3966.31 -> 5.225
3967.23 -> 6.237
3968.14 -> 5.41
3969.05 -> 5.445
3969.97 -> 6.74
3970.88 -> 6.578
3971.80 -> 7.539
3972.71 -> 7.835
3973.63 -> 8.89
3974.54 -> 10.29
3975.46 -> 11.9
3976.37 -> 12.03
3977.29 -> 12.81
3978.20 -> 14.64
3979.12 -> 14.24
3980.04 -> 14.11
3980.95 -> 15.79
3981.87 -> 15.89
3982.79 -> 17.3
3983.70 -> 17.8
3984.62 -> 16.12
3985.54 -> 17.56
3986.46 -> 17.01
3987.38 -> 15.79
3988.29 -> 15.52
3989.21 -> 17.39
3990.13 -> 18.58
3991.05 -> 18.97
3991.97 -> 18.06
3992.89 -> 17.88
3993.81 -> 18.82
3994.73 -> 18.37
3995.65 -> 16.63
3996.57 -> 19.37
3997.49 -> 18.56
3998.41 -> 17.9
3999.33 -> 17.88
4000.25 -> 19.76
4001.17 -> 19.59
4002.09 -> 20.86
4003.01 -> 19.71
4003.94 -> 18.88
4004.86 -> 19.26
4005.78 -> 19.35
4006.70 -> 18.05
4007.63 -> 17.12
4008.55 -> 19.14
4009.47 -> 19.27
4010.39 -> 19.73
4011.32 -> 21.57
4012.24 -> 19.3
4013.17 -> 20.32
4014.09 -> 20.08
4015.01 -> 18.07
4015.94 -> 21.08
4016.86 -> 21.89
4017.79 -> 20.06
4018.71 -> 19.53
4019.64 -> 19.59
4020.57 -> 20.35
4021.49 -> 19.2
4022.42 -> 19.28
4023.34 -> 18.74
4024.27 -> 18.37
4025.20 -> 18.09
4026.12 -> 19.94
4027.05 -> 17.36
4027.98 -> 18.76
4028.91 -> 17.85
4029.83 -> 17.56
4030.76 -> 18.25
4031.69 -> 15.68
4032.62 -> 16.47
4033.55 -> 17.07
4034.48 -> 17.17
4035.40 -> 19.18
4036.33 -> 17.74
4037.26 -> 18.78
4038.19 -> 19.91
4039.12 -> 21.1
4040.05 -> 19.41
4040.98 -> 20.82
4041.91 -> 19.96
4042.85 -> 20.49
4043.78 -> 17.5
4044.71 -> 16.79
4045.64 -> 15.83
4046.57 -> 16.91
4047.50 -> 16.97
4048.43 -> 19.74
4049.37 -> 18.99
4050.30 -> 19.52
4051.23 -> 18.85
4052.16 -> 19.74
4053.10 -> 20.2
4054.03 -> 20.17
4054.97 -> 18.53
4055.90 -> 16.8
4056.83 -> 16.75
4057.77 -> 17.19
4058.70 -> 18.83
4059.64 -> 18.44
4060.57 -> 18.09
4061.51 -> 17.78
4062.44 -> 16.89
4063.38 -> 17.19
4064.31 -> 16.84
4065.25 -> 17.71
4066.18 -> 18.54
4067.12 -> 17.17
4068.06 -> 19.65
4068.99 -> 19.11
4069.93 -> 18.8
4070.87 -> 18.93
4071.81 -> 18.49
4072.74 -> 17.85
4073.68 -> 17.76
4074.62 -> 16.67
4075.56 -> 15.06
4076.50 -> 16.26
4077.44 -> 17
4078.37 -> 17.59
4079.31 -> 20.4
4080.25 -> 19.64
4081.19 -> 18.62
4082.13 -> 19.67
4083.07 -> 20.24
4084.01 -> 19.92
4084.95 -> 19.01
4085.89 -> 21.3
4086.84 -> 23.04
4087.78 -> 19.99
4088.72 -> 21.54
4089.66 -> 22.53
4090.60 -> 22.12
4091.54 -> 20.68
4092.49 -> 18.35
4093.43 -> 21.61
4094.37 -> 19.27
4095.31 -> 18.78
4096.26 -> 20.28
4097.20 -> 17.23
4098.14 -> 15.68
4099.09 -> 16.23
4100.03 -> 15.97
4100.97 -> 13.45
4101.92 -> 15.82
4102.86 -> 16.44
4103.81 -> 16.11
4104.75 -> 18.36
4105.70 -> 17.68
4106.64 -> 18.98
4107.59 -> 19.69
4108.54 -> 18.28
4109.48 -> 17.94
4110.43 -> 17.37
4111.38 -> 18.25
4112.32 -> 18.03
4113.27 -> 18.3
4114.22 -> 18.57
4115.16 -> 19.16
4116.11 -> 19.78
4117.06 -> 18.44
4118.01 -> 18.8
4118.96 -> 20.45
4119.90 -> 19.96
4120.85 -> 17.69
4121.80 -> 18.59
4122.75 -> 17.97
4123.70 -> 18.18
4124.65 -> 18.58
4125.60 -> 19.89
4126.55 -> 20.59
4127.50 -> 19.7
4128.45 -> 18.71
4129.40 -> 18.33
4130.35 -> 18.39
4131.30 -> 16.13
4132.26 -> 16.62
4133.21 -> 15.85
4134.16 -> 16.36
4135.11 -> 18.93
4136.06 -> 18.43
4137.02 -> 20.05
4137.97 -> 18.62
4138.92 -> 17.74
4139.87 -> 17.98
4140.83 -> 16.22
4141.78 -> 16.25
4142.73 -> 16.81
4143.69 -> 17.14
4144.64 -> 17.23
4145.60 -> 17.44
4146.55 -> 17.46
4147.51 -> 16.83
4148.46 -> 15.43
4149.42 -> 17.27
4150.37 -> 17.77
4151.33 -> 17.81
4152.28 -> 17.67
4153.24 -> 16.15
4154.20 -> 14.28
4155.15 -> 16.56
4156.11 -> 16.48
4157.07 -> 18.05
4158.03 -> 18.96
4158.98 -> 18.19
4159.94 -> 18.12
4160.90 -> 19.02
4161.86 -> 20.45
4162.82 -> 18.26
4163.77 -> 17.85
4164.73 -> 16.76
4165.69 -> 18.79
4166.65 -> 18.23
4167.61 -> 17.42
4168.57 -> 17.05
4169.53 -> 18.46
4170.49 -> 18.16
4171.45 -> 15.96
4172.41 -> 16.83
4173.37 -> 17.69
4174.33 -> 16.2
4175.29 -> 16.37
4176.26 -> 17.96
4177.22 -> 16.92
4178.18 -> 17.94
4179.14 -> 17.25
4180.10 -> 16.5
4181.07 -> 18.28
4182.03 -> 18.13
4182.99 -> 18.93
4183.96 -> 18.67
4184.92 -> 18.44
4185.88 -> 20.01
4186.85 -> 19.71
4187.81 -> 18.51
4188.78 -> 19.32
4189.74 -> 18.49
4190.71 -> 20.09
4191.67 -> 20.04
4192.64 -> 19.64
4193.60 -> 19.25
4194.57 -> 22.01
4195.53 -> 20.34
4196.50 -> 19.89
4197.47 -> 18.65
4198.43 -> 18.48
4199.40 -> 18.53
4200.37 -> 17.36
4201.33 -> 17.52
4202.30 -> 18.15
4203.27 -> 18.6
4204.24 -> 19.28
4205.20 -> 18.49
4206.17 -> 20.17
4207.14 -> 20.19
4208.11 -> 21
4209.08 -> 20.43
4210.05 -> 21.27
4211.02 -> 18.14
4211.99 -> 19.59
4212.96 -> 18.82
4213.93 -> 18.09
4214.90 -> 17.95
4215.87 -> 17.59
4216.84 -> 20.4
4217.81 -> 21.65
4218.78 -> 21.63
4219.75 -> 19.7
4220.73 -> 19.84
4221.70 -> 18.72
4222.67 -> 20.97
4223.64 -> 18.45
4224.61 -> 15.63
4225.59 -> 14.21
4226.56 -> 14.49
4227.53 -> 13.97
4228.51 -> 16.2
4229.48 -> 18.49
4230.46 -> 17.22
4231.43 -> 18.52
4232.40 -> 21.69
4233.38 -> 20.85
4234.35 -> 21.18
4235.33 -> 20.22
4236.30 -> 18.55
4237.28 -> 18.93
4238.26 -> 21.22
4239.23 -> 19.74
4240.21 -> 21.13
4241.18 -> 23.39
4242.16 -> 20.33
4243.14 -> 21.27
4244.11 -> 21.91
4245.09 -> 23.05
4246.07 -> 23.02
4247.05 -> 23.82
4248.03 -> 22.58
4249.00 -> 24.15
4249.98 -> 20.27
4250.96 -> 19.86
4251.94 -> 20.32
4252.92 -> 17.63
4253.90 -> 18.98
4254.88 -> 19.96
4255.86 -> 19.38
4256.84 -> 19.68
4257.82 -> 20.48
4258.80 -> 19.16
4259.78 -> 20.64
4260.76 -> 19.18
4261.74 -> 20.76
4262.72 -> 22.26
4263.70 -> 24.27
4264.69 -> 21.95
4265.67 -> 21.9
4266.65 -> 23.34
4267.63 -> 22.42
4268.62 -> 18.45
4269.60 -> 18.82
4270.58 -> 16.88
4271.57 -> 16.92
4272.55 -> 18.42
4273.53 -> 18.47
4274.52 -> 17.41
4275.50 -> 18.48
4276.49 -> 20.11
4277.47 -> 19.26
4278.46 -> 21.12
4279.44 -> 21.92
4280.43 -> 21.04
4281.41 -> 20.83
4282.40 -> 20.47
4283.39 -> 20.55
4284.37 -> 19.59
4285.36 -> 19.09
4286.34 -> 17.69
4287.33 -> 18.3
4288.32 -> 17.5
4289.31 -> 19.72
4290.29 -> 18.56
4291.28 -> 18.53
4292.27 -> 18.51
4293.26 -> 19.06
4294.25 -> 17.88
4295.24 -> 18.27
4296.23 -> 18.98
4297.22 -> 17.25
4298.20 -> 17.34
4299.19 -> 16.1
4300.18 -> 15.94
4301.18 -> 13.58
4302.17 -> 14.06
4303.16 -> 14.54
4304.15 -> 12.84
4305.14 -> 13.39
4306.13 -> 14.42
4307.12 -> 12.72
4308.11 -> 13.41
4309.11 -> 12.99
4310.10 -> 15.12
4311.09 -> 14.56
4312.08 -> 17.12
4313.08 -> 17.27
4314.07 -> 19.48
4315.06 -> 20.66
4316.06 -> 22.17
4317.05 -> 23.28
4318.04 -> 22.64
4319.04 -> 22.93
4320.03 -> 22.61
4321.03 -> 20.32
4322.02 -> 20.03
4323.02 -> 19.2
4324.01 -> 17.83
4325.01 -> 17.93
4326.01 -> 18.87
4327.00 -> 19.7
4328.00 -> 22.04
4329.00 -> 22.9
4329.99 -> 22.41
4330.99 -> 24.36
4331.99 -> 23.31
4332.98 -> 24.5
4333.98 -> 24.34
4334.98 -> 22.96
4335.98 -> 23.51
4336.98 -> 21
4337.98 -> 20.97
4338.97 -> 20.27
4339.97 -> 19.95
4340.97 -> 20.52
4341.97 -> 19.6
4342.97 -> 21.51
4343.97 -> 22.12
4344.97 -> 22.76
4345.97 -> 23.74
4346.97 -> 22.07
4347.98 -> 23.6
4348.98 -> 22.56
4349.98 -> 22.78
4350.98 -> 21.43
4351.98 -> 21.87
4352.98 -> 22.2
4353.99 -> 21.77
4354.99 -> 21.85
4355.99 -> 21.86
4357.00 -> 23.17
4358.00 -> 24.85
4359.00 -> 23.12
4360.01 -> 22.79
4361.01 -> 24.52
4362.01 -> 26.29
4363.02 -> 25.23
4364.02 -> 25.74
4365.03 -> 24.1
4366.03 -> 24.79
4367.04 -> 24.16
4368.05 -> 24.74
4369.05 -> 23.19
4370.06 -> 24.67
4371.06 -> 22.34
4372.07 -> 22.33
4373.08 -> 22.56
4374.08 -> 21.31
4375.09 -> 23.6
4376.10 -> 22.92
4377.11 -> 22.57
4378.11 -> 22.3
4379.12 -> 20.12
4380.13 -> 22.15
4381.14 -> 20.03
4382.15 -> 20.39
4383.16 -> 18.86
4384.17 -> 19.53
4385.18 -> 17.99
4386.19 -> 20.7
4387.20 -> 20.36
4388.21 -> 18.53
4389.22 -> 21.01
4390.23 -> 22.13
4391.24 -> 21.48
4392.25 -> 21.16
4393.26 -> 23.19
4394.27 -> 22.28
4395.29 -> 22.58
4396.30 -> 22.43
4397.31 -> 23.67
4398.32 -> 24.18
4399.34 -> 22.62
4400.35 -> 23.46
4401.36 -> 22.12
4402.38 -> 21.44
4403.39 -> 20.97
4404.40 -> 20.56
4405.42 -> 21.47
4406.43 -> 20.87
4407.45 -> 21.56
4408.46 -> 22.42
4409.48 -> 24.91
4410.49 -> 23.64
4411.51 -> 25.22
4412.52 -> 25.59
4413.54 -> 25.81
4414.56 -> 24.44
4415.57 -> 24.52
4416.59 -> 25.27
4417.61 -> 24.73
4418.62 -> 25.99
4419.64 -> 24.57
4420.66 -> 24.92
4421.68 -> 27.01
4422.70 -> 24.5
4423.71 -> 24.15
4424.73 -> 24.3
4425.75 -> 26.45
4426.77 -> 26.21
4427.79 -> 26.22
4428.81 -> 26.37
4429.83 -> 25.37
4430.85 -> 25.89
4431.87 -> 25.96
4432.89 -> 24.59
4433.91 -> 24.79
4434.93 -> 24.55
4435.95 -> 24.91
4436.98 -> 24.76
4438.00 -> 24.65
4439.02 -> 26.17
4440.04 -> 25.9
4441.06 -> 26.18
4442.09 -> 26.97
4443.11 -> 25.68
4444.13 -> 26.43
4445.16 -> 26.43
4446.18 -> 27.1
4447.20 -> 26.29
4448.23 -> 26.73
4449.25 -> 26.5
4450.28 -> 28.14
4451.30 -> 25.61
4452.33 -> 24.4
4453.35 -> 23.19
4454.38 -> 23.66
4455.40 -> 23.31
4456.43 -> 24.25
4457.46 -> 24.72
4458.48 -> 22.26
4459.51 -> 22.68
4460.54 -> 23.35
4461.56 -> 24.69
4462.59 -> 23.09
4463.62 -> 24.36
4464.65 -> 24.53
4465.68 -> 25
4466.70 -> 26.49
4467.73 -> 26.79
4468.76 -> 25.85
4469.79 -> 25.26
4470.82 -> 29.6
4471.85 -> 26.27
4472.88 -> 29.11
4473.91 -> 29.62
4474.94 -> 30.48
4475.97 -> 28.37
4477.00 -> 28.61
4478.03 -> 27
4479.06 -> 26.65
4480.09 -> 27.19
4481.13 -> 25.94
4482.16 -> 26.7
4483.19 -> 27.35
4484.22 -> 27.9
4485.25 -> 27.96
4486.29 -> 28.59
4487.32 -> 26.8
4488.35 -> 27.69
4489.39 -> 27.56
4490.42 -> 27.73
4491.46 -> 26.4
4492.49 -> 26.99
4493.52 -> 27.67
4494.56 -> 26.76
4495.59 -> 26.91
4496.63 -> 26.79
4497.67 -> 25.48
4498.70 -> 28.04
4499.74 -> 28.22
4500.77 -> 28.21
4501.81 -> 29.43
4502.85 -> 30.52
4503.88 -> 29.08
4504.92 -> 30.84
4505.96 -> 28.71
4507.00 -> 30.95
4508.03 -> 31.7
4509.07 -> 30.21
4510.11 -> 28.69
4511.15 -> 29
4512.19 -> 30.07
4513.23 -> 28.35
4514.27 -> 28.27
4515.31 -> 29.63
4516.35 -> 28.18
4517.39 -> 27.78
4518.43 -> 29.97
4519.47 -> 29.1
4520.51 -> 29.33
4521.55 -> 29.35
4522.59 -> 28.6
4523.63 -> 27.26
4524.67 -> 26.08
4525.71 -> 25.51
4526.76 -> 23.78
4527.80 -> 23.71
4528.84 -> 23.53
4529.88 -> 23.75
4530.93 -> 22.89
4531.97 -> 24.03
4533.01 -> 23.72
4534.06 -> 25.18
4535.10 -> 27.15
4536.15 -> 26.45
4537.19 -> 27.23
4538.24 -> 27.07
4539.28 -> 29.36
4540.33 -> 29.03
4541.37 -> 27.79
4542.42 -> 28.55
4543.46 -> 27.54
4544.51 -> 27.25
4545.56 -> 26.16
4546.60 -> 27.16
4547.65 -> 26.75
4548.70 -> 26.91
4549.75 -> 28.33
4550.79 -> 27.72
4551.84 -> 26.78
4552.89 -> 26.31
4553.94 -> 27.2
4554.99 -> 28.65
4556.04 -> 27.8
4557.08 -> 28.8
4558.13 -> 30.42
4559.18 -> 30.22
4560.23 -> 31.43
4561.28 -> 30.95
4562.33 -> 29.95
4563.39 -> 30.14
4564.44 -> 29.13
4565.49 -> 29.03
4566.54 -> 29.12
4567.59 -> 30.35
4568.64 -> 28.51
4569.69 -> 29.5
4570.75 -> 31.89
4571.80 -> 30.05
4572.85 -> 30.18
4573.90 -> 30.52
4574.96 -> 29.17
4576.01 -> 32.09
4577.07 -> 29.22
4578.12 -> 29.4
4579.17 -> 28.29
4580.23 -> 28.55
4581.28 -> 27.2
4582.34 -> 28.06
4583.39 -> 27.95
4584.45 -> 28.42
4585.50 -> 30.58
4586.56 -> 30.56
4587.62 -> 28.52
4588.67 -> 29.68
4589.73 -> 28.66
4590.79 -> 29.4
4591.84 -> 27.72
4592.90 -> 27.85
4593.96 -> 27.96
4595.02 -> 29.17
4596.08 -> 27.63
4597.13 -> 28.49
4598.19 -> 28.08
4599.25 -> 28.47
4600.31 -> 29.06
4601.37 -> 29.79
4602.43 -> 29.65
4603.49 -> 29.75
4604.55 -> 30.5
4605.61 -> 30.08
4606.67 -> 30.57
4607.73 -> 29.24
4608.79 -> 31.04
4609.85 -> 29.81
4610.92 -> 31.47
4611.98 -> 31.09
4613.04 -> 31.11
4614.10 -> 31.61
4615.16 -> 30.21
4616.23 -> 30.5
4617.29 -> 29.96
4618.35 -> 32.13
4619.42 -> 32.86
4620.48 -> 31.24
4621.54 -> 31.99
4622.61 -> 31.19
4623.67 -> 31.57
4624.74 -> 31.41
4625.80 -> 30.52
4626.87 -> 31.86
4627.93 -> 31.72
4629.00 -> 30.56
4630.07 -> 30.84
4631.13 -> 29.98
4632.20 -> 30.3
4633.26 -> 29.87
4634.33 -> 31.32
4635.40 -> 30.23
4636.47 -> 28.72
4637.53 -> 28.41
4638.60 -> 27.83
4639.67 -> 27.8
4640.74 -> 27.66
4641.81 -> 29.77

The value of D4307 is 0.24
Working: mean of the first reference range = 18.3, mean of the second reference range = 24.4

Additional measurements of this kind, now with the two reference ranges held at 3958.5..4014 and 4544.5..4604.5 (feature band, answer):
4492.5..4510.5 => -0.06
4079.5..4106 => -0.10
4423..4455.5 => 0.00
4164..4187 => 0.09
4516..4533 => 0.05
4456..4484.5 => 0.01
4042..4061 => -0.13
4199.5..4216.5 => 0.06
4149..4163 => 0.07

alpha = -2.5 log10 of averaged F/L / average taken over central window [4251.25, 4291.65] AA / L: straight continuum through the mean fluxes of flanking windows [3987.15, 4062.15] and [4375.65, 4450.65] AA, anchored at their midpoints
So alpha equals 0.111 mag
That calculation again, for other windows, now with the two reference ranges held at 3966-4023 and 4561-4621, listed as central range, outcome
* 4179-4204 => 0.100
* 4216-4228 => 0.170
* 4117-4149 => 0.082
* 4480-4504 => -0.004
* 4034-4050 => -0.078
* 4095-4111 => 0.087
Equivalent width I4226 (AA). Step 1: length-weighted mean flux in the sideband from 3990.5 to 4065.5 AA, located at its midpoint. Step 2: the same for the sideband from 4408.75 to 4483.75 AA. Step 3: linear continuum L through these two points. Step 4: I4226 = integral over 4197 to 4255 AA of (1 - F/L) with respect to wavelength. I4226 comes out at 6.5 AA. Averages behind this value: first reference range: 18.7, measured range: 19.5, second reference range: 25.7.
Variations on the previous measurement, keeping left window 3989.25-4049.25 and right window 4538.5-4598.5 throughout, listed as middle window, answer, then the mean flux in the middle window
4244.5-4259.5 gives 1.4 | 20.8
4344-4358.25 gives 1.3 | 22.5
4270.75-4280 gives 1.7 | 19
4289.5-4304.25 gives 4.3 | 16.9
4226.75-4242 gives 2.3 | 19.3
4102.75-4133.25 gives 3.2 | 18.4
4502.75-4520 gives -1.0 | 29.4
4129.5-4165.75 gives 6.3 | 17.5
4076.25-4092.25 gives 0.0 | 20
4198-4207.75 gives 1.5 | 18.7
